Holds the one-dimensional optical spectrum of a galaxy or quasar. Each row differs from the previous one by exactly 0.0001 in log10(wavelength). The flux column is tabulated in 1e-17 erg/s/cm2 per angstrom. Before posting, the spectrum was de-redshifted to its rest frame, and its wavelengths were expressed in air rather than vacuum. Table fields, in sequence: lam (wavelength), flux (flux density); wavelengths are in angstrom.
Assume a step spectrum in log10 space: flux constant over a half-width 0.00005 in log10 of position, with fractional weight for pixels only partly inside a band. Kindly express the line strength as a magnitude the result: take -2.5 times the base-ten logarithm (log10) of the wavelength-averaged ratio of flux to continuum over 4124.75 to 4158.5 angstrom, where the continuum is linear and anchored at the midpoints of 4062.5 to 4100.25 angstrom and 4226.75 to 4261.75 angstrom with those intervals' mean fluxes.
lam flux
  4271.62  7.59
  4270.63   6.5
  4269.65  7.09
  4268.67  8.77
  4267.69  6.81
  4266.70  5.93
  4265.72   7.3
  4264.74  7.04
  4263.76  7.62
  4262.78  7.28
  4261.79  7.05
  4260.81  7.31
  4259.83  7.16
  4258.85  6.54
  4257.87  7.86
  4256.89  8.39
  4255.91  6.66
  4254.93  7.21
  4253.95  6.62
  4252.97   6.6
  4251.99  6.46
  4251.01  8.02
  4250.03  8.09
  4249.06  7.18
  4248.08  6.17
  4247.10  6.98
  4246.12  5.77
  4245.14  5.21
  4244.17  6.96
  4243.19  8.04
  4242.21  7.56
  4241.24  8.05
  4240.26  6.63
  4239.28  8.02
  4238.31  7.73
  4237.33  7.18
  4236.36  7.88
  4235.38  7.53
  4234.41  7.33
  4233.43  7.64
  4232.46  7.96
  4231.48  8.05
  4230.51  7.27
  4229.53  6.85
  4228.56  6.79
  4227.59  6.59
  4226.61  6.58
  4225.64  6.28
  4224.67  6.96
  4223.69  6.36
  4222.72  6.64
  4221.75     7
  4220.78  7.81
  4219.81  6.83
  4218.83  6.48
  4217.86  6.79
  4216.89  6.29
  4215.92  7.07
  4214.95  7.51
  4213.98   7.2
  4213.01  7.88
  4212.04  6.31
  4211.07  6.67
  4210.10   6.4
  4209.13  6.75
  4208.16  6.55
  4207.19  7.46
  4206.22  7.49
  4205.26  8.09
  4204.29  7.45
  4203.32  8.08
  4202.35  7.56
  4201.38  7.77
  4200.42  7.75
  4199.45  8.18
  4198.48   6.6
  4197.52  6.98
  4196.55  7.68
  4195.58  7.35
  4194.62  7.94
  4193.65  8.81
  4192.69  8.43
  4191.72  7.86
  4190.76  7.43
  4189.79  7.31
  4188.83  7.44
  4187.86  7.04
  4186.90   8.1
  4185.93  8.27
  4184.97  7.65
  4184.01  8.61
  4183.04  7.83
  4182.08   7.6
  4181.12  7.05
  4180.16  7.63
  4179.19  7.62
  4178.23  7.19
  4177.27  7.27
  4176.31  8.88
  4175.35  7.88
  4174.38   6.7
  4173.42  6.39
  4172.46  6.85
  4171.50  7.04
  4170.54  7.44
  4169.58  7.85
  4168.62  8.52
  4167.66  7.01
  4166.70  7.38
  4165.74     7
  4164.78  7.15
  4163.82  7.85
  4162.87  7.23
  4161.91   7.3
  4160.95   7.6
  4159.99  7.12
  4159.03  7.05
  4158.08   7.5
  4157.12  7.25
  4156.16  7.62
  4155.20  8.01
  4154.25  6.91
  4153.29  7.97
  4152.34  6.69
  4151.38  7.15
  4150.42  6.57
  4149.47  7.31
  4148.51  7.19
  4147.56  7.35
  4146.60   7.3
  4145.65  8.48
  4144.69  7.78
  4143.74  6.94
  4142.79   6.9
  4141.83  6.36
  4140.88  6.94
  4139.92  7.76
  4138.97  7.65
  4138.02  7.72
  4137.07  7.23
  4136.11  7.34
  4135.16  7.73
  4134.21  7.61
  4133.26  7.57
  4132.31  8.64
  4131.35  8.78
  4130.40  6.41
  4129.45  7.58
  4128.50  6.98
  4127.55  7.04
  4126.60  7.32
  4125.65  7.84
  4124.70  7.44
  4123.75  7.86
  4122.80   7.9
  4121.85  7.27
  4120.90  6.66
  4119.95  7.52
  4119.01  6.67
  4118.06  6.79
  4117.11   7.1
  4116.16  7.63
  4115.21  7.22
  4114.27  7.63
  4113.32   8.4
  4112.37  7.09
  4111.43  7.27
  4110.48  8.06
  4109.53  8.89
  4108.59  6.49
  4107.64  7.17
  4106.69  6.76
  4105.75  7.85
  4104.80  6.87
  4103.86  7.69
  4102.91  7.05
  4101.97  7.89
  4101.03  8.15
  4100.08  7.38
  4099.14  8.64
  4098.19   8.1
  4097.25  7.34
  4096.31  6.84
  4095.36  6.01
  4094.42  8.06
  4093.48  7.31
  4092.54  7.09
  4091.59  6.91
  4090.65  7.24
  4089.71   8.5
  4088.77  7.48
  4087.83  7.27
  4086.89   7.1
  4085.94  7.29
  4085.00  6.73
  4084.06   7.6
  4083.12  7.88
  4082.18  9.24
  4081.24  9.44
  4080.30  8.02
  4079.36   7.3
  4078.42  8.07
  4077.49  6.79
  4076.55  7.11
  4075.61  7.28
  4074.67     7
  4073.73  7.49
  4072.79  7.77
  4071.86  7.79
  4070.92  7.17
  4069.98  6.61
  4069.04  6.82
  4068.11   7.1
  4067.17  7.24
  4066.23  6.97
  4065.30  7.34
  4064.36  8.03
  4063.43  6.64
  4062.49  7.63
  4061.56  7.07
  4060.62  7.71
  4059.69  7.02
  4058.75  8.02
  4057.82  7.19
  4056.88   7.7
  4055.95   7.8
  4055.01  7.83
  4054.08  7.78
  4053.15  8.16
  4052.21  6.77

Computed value -0.01 mag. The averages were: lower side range 7.45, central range 7.41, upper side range 7.2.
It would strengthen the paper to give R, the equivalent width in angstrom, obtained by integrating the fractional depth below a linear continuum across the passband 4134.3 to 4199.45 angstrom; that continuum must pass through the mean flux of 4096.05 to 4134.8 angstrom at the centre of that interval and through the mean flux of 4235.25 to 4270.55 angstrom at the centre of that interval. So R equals -0.7 angstrom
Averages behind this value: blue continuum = 7.5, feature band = 7.46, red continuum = 7.18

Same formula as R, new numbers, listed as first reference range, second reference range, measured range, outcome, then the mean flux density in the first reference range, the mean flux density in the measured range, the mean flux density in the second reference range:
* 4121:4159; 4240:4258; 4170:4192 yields -0.7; 7.42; 7.52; 7.07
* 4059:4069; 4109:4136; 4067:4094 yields -0.5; 7.27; 7.47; 7.53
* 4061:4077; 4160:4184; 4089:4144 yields -0.8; 7.24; 7.43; 7.44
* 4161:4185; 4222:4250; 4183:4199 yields -0.8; 7.48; 7.72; 7.1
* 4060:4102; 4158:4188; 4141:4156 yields 0.5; 7.47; 7.26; 7.49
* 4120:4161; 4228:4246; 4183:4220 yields -0.4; 7.4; 7.43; 7.34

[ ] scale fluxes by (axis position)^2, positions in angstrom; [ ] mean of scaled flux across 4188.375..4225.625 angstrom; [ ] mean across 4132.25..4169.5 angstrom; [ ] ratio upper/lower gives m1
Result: 1.01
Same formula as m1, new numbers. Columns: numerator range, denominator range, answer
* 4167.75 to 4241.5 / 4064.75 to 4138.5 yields 1.04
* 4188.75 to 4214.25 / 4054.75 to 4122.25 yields 1.06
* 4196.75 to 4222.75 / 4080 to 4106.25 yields 1.00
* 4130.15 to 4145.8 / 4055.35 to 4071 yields 1.07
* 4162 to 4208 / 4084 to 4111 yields 1.06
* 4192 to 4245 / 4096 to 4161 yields 1.02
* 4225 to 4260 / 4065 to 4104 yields 1.03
